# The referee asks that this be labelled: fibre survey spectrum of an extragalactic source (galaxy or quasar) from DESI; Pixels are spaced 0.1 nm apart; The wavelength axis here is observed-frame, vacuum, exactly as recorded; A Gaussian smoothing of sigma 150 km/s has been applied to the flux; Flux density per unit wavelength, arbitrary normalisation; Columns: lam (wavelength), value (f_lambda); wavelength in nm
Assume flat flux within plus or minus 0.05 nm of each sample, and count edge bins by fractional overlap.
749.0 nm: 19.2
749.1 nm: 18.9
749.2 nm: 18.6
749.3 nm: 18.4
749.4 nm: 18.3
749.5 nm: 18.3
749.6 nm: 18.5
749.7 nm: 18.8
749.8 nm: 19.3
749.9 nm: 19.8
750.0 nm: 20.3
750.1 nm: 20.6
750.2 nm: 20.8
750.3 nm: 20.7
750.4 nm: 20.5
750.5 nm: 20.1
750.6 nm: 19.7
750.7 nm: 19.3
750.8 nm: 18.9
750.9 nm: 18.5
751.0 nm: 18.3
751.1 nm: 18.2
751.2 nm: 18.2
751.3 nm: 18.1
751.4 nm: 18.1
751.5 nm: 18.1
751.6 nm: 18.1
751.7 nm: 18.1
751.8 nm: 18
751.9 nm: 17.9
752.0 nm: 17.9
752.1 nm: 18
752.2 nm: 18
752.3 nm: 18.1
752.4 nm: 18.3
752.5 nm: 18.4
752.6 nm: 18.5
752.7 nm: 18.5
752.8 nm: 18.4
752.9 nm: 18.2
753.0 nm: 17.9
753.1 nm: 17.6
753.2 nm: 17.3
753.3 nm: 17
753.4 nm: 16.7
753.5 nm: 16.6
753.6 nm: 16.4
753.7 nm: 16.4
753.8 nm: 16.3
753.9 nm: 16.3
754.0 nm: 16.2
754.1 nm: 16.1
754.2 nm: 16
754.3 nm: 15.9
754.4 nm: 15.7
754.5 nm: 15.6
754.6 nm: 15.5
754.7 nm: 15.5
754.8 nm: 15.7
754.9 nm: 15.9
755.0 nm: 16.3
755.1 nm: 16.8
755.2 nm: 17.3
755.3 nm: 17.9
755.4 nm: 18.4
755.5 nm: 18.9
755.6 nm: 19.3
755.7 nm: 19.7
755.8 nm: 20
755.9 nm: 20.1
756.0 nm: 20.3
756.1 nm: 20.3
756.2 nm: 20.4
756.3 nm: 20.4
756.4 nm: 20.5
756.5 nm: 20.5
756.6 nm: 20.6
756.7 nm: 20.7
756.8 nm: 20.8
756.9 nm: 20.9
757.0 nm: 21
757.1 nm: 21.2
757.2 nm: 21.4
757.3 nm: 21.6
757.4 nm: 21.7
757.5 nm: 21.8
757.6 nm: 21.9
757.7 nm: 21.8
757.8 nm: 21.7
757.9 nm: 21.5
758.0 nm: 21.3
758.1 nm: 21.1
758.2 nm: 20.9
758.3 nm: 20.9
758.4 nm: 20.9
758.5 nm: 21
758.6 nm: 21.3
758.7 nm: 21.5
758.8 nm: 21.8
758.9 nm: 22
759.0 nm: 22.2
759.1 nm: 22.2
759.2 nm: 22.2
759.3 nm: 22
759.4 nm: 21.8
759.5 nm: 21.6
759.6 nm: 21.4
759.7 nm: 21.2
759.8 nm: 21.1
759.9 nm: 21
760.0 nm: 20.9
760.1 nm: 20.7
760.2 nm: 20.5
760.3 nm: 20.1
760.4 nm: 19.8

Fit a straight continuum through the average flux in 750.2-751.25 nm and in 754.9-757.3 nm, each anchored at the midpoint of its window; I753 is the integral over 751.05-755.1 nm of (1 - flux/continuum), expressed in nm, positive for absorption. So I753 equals 0.47 nm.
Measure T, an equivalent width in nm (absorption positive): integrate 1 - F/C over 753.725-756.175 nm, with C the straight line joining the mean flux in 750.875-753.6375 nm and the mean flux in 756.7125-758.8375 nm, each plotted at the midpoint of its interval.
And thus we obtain 0.28 nm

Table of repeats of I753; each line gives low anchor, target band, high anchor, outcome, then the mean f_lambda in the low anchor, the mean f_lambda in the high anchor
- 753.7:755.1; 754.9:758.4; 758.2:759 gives -0.256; 16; 21.4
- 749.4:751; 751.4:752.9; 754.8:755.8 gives 0.057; 19.5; 17.8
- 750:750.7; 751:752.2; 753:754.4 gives 0.053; 20.3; 16.5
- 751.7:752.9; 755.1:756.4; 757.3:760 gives 0.042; 18.2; 21.5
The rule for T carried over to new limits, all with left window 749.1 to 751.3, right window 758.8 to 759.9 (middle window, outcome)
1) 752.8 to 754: 0.18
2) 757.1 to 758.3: -0.01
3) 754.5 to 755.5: 0.19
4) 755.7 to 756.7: 0.03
